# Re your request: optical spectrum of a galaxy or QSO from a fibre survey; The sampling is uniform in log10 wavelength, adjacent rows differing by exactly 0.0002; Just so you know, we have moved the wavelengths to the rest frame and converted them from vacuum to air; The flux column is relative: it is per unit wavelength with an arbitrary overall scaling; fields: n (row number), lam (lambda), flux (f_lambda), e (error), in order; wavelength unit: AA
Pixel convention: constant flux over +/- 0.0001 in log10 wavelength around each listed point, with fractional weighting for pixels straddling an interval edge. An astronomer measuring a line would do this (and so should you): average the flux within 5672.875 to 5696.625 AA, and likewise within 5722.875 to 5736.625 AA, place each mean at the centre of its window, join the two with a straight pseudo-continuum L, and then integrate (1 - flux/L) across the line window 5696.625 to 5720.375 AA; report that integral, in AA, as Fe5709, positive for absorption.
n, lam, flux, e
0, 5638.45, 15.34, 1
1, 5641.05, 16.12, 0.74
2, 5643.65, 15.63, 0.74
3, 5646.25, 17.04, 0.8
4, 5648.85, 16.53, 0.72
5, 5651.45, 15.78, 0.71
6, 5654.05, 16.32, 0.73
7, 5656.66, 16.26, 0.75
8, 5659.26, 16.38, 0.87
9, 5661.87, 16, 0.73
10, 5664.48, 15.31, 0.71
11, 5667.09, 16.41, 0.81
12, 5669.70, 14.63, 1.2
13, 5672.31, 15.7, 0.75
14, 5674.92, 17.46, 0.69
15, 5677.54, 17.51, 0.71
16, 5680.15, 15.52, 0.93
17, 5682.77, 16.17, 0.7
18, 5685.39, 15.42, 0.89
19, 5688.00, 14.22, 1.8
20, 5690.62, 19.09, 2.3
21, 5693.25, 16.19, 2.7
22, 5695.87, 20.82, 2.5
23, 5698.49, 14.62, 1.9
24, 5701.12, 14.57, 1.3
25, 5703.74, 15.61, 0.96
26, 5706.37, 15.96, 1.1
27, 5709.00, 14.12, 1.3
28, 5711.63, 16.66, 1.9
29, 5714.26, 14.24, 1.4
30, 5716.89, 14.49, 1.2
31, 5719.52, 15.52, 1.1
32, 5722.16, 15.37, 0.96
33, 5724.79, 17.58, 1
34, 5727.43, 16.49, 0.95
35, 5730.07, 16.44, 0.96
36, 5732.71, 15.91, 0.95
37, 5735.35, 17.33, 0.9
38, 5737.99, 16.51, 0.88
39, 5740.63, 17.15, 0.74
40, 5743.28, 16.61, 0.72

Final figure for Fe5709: 2.2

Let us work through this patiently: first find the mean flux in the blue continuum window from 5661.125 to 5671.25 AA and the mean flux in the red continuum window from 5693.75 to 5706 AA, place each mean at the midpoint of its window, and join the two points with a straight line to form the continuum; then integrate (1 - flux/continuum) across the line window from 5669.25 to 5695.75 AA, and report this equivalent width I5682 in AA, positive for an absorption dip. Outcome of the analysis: -0.82 AA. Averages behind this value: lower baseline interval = 15.6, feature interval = 16.4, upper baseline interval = 16.4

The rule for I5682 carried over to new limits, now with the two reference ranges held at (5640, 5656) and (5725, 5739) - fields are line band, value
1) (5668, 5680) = 0.1 AA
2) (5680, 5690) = 0.5 AA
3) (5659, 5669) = 0.2 AA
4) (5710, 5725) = 1.0 AA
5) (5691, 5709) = 0.2 AA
